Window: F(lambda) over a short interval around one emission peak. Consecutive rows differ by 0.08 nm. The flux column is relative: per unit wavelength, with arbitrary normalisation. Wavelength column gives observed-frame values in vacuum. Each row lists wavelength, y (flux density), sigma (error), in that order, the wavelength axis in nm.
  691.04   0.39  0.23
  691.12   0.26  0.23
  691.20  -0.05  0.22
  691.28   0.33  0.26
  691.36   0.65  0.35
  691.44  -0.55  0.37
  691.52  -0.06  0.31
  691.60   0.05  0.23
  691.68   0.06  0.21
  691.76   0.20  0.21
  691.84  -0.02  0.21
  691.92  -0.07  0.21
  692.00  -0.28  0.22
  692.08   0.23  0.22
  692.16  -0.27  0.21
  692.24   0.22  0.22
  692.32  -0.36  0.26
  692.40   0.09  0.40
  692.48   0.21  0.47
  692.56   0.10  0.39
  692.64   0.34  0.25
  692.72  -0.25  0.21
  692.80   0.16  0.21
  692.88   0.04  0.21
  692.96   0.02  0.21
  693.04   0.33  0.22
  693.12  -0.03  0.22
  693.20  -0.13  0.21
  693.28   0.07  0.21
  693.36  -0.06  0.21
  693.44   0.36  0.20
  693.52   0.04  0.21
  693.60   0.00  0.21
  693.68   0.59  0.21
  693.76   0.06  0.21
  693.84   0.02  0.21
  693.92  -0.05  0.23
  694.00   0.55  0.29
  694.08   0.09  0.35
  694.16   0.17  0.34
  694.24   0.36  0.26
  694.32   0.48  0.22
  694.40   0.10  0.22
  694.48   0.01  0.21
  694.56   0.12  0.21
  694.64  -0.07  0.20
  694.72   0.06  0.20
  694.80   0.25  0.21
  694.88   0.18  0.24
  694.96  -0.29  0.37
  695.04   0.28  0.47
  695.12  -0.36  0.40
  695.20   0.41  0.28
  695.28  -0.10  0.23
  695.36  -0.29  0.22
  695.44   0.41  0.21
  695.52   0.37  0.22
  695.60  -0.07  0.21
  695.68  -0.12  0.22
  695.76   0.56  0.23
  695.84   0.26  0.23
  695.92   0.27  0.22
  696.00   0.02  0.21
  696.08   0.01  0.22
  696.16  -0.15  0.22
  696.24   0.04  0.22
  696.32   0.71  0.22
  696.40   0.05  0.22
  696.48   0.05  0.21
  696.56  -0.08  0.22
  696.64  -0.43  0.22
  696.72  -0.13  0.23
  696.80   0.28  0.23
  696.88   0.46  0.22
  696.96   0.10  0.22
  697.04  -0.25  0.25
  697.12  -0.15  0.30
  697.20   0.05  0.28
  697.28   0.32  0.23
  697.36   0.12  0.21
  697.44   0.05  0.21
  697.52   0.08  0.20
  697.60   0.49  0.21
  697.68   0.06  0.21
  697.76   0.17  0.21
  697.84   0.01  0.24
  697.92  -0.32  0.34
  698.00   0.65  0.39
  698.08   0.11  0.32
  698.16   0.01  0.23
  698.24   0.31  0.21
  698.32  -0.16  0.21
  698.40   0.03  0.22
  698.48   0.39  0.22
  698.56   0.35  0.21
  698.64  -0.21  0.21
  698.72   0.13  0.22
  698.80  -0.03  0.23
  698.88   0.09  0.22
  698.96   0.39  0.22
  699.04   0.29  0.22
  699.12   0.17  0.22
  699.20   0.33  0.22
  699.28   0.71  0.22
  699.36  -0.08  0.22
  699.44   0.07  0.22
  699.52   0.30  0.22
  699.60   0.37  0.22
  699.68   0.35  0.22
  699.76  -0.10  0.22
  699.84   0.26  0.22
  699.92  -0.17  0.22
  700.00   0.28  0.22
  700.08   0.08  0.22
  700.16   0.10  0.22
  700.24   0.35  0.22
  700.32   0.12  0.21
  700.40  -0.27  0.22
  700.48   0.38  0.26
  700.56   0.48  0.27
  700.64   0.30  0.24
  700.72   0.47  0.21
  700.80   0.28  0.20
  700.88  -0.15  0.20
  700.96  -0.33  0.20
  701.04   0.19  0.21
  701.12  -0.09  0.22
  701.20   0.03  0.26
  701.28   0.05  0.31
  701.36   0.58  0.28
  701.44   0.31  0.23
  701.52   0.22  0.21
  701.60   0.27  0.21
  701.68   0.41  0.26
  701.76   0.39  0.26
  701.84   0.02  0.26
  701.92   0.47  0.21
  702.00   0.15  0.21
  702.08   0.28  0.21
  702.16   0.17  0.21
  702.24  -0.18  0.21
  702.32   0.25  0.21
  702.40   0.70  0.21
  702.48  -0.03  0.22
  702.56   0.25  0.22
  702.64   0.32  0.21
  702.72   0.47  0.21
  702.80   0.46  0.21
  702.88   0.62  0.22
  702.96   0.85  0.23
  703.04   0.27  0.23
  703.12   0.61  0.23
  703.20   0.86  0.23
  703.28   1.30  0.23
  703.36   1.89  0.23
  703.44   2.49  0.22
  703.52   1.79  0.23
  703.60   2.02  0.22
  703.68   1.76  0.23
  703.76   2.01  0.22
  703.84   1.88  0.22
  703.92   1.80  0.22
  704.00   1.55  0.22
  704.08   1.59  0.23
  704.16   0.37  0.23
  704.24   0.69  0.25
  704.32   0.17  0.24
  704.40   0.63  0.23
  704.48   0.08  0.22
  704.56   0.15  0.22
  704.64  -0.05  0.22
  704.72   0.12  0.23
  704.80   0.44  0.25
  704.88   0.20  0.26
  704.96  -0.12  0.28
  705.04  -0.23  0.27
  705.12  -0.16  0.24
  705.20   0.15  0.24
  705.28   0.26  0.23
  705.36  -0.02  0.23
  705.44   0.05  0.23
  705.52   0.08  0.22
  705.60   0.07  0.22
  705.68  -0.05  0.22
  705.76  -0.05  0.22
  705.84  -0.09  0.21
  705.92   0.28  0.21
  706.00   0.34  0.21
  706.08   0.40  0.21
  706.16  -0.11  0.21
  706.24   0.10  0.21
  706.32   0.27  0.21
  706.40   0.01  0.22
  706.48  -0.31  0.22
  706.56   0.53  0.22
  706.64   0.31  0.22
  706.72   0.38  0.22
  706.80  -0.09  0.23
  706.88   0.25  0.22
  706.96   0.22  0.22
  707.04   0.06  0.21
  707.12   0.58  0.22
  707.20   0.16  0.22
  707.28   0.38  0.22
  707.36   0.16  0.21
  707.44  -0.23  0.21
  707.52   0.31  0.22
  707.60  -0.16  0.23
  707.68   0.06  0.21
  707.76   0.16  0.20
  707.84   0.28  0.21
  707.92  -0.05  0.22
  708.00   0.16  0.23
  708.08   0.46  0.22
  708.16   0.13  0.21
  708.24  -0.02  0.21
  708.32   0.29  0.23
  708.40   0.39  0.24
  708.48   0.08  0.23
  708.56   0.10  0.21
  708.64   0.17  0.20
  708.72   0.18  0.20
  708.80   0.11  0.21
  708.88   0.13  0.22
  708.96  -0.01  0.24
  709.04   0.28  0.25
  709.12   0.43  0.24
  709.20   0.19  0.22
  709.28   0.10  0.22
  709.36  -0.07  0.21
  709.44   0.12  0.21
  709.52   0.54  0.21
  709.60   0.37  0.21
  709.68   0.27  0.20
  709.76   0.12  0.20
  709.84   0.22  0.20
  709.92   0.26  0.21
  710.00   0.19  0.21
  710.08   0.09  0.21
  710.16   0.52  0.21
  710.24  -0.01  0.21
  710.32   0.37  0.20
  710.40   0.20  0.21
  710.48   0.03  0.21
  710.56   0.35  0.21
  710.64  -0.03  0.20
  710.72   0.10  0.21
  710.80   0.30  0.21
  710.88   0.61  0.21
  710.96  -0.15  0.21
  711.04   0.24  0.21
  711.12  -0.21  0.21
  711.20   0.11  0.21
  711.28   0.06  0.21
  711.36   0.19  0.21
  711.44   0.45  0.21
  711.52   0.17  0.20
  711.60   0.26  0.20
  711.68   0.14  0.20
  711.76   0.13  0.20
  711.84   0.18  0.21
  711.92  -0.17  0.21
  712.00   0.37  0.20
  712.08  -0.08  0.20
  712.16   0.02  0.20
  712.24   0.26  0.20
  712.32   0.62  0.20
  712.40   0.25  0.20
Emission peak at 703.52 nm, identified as [O II] 3727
